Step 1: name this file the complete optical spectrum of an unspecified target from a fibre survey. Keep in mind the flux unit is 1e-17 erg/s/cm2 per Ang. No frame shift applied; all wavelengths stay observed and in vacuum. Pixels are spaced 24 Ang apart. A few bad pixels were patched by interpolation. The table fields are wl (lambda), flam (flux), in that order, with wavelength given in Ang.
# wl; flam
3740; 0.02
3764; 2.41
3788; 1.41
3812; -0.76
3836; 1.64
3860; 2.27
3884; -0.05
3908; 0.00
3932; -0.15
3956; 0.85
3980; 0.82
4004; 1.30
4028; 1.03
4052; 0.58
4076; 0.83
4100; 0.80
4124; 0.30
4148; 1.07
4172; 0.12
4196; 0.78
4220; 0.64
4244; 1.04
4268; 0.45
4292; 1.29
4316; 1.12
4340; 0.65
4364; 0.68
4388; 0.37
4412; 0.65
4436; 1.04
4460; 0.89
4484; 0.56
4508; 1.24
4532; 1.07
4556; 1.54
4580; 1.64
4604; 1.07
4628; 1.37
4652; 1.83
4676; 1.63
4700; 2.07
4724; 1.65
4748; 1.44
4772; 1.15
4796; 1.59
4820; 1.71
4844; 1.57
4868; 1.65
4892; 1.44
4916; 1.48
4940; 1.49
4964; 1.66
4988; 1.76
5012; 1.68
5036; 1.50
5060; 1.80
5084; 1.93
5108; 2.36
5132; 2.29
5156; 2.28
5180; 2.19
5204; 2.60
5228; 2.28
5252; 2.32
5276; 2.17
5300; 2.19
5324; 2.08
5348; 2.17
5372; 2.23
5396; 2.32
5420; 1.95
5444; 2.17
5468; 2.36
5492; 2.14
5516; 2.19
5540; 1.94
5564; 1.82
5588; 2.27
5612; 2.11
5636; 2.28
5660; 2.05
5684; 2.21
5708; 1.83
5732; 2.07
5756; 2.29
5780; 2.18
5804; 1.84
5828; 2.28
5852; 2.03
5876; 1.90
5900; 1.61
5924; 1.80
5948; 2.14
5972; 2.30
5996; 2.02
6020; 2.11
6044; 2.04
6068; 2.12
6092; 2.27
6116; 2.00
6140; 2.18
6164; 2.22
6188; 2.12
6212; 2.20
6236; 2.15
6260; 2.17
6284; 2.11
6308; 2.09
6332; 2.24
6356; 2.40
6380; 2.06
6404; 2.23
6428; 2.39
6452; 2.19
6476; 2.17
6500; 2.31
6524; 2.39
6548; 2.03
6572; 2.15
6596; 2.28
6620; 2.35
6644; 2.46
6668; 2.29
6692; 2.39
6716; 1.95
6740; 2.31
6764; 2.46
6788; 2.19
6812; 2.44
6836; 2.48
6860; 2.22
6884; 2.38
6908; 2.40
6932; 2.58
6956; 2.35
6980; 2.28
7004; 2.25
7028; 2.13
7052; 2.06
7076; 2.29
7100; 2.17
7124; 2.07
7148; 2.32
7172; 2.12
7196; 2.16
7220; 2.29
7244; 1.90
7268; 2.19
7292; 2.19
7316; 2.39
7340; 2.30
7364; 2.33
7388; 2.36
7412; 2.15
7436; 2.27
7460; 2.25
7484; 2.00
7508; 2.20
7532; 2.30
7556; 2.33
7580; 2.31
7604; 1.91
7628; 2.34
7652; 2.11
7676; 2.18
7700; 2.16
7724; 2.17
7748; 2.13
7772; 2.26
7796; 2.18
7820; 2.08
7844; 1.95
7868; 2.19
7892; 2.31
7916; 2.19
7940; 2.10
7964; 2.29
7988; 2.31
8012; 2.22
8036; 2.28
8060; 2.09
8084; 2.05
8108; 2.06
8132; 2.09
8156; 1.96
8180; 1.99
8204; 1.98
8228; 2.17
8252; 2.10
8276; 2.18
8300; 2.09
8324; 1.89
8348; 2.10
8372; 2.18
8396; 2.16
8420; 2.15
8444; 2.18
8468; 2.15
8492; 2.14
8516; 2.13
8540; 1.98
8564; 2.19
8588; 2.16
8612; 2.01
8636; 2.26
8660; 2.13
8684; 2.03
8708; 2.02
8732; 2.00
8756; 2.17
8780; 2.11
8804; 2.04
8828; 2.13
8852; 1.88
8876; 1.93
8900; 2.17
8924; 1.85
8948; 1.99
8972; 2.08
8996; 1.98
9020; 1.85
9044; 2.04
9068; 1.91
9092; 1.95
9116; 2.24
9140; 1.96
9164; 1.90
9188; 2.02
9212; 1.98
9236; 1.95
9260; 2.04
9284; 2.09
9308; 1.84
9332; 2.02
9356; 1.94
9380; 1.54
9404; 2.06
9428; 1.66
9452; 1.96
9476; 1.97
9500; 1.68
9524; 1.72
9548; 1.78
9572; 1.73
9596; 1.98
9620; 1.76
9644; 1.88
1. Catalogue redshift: 0.14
